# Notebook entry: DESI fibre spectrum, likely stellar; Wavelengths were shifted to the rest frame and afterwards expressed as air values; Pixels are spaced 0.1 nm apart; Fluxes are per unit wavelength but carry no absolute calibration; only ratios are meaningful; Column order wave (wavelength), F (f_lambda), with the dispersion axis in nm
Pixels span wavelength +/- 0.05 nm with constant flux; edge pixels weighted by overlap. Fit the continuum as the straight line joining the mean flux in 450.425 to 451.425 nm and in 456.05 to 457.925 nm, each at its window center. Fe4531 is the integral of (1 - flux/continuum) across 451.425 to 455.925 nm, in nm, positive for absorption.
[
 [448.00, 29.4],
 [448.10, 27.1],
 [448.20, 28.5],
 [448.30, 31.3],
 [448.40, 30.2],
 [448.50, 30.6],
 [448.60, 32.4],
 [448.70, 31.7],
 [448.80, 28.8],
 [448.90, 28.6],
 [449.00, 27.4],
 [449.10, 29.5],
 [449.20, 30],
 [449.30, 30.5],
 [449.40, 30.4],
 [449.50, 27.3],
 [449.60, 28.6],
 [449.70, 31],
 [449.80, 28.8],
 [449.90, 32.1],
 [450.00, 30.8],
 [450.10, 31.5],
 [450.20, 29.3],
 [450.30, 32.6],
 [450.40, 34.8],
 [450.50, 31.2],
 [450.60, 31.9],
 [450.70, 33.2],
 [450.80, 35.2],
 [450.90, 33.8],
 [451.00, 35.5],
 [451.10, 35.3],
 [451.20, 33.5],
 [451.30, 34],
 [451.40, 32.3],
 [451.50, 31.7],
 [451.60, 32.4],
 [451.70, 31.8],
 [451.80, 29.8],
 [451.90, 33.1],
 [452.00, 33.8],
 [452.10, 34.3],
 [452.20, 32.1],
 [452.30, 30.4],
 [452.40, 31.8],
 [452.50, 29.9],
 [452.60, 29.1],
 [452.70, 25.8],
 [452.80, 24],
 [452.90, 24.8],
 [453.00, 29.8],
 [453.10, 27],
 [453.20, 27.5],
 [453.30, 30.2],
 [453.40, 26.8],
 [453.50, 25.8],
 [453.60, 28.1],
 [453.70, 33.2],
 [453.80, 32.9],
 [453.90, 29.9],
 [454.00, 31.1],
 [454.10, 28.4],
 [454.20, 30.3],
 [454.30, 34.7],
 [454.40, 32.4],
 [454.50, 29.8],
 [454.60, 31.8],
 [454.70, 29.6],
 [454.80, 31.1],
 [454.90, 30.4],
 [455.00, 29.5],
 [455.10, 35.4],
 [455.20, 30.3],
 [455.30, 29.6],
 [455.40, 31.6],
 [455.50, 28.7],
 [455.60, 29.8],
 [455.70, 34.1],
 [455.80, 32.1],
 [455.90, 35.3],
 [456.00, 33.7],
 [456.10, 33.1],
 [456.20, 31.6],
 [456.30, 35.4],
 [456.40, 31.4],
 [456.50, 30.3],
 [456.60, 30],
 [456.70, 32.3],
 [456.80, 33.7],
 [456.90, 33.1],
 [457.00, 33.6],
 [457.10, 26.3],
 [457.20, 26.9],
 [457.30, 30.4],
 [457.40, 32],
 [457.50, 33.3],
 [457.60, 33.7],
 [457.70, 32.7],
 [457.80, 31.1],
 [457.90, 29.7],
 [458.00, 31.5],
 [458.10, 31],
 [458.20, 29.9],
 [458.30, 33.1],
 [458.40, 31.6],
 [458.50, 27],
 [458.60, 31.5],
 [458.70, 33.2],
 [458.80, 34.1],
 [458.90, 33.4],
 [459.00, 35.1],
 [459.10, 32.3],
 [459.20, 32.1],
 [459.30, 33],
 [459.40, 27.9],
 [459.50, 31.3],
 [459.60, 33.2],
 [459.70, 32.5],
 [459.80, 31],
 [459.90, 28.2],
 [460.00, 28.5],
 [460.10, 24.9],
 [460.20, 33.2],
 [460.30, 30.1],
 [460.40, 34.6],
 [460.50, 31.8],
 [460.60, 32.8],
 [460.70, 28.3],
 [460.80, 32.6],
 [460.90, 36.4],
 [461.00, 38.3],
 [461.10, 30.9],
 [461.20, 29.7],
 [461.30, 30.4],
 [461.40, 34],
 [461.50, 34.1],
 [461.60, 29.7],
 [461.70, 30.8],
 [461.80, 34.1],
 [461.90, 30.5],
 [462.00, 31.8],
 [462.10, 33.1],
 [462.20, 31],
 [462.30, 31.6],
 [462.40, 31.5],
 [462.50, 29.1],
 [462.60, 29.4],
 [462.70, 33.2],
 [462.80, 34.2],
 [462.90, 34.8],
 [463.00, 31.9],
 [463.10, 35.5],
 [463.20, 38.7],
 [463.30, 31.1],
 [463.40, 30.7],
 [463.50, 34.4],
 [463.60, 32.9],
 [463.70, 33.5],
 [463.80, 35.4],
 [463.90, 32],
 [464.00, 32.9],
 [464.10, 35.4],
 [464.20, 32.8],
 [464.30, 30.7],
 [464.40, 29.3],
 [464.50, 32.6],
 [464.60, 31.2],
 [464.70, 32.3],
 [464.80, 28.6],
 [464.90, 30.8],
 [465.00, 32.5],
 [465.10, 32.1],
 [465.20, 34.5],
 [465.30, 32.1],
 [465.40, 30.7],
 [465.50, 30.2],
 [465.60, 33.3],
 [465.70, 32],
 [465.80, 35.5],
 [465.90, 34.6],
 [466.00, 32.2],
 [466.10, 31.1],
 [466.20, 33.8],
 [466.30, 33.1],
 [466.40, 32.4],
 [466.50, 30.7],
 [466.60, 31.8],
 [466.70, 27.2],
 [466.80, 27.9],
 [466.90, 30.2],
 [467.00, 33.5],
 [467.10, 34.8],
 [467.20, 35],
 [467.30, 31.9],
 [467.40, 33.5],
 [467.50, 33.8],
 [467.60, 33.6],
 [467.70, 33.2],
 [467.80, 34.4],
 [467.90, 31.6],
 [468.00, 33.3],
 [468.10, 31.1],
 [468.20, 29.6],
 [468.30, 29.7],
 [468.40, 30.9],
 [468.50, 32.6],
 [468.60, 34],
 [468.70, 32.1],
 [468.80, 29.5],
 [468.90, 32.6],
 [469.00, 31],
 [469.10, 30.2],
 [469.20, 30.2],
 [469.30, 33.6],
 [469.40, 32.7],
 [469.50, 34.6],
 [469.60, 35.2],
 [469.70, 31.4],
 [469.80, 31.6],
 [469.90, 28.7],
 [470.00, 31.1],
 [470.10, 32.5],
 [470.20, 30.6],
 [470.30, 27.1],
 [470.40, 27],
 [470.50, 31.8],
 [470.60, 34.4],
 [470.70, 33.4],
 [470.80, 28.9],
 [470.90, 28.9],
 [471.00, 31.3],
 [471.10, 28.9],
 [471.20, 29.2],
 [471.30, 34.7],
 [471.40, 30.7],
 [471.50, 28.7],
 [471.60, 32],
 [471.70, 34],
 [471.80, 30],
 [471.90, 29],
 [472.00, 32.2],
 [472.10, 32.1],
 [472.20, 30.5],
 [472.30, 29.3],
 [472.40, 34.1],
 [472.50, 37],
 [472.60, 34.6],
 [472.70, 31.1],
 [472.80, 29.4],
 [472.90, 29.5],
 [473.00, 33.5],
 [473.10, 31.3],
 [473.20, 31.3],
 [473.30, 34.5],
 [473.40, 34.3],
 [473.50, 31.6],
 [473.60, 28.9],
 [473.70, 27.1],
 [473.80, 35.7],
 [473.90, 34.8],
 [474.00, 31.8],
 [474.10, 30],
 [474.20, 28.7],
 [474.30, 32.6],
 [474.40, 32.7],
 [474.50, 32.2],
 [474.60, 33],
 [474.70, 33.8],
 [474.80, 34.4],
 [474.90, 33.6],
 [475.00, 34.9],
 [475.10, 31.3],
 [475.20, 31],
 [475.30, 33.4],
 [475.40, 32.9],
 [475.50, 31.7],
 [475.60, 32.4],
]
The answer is 0.31 nm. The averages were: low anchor 33.7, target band 30.5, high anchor 31.6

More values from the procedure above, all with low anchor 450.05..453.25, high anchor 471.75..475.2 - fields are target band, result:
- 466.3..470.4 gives 0.02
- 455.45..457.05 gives -0.05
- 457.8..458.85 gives 0.01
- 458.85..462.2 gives -0.02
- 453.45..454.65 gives 0.03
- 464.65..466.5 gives -0.03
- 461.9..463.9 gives -0.07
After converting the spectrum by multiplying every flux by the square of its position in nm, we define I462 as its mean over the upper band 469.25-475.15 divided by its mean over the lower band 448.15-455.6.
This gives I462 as 1.13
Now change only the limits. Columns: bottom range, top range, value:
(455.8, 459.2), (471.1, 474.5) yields 1.06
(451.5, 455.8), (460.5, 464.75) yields 1.11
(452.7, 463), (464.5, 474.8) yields 1.07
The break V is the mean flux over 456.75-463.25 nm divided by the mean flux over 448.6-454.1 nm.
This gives 1.0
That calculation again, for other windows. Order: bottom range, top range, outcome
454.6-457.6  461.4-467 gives 1.02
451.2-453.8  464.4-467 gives 1.05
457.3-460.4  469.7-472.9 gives 0.99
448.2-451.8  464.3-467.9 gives 1.03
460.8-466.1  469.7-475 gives 0.97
